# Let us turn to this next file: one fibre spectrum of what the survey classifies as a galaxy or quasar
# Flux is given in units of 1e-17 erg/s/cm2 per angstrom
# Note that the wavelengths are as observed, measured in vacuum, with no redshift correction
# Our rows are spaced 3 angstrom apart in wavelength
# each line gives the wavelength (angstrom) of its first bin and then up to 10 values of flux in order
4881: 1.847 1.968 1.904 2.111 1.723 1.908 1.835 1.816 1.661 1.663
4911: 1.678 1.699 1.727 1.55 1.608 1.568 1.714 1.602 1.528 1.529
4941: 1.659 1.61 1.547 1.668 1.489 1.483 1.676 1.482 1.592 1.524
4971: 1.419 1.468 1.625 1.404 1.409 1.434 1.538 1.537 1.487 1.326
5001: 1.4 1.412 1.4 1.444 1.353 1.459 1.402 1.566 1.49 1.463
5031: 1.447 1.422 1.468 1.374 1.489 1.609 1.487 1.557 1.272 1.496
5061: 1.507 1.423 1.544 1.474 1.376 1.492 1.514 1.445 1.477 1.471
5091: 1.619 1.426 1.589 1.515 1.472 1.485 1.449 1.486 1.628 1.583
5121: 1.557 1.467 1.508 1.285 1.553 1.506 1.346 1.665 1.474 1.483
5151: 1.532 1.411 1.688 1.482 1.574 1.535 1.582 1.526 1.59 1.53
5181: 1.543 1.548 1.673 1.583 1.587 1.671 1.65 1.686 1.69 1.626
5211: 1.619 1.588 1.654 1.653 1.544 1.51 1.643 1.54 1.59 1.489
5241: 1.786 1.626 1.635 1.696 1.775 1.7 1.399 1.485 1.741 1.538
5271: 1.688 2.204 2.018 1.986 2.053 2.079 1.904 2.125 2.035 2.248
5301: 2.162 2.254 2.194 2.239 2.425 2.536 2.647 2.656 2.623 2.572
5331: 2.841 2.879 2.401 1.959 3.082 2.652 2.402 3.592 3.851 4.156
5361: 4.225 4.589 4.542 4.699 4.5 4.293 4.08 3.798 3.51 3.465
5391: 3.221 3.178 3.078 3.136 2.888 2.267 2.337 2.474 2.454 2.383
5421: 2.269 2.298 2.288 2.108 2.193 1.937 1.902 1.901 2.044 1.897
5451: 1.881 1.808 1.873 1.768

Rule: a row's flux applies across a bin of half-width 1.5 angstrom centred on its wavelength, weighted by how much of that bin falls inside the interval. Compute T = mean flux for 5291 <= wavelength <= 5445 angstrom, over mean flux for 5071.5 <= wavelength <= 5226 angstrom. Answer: 1.86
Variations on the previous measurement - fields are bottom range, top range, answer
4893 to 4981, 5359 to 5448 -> 1.87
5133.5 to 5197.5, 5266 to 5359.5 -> 1.58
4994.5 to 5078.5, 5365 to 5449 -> 2.01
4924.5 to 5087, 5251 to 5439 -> 1.79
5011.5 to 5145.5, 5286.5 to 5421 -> 2.01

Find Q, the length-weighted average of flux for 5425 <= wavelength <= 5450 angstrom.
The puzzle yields 2.04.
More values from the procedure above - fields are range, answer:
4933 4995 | 1.53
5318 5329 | 2.63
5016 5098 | 1.48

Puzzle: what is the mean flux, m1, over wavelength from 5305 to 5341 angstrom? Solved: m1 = 2.5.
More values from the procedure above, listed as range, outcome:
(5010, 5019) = 1.41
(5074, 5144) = 1.5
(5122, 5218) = 1.56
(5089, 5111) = 1.51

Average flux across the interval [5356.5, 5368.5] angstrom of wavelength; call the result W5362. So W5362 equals 4.38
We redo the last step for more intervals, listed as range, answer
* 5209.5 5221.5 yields 1.63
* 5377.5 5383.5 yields 3.94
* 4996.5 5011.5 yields 1.4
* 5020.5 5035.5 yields 1.48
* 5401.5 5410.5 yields 2.5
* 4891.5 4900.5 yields 1.82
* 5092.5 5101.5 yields 1.51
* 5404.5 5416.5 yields 2.38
